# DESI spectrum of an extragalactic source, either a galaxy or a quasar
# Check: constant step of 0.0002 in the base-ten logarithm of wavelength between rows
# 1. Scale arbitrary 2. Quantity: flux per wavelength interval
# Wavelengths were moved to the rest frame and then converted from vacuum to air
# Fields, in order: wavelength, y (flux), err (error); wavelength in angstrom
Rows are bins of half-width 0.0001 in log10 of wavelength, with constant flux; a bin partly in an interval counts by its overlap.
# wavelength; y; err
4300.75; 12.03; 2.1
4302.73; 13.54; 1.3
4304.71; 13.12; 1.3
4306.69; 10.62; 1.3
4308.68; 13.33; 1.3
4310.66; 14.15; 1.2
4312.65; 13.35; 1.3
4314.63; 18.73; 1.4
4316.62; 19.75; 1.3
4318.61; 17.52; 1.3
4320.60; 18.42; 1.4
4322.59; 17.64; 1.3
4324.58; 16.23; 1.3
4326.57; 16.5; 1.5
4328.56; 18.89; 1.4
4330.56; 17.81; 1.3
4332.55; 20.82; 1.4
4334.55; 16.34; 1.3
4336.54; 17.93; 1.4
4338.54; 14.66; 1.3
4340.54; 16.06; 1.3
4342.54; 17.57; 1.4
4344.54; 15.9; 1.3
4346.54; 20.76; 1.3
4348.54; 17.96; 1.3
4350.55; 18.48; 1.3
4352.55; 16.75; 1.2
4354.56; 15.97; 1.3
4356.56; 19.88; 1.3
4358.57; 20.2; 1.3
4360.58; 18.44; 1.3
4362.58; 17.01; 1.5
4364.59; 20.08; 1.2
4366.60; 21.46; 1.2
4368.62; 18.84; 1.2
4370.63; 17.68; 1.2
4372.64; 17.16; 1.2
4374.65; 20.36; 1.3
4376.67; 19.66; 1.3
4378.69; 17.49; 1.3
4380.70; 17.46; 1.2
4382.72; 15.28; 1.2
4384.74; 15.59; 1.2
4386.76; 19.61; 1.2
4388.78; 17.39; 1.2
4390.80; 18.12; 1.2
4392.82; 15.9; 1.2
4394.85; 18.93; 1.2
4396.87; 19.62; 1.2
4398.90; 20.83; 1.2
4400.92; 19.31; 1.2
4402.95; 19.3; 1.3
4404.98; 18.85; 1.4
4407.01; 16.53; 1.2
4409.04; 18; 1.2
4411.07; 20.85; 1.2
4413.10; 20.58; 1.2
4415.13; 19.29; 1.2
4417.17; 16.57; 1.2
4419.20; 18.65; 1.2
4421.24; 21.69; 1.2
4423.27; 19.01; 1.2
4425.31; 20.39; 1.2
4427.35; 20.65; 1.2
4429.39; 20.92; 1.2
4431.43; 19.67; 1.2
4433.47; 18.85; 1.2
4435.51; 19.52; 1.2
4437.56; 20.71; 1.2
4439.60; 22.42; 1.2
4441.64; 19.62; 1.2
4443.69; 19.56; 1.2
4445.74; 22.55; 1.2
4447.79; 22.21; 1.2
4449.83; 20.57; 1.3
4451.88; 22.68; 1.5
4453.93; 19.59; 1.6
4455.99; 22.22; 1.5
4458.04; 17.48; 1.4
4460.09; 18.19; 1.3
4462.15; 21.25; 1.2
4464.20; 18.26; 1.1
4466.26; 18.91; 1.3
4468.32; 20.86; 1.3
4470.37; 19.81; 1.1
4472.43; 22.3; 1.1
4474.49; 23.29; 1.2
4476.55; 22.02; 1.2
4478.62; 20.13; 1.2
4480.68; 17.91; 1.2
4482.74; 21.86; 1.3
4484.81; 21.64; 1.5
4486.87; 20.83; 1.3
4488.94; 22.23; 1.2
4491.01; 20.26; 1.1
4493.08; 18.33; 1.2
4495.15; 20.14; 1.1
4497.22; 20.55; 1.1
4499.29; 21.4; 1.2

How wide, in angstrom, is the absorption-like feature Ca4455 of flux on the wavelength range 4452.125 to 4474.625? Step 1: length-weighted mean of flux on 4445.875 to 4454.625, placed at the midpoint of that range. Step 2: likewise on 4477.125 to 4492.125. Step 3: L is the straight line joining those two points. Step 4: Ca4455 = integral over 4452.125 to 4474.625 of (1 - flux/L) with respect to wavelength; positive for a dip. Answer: 1.08 angstrom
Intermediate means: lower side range 21.5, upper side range 20.7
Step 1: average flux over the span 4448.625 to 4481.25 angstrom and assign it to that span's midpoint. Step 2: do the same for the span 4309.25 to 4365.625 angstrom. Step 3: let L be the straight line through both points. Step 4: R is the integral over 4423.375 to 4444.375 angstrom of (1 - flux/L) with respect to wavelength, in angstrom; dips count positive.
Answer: -0.5 angstrom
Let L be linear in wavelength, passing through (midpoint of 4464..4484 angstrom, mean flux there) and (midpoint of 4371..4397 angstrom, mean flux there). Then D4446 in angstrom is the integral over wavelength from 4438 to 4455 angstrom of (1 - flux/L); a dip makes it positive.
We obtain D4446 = -1.17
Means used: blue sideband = 17.8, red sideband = 20.6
